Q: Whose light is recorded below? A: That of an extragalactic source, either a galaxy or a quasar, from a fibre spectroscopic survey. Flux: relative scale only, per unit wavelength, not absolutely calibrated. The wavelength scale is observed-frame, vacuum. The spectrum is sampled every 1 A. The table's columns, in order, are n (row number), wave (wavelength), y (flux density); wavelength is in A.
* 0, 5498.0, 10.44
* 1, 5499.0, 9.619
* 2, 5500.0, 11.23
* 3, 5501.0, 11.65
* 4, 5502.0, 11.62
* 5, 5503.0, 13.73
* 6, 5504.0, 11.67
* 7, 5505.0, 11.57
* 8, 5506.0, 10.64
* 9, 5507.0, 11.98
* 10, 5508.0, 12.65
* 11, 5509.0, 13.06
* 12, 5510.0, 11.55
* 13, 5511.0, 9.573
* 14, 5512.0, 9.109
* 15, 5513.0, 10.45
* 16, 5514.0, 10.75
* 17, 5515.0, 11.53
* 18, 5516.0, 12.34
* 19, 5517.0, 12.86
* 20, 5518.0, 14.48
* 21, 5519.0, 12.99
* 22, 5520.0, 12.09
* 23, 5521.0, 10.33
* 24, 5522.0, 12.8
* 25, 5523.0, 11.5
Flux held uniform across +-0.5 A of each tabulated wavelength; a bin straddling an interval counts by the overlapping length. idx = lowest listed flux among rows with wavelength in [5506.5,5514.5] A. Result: 9.109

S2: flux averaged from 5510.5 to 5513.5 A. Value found 9.71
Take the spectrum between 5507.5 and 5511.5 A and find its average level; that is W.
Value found 11.7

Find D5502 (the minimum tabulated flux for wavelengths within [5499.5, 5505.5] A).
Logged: 11.23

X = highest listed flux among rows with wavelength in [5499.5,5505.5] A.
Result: 13.73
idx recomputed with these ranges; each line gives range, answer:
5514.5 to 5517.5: 11.53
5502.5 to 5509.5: 10.64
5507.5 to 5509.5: 12.65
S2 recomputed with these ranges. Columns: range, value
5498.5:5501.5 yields 10.8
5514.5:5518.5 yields 12.8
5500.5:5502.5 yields 11.6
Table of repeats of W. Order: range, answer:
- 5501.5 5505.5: 12.1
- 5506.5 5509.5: 12.6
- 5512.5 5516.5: 11.3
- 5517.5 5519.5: 13.7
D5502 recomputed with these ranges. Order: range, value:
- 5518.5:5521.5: 10.33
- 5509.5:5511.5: 9.573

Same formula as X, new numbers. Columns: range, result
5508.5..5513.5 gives 13.06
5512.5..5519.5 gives 14.48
